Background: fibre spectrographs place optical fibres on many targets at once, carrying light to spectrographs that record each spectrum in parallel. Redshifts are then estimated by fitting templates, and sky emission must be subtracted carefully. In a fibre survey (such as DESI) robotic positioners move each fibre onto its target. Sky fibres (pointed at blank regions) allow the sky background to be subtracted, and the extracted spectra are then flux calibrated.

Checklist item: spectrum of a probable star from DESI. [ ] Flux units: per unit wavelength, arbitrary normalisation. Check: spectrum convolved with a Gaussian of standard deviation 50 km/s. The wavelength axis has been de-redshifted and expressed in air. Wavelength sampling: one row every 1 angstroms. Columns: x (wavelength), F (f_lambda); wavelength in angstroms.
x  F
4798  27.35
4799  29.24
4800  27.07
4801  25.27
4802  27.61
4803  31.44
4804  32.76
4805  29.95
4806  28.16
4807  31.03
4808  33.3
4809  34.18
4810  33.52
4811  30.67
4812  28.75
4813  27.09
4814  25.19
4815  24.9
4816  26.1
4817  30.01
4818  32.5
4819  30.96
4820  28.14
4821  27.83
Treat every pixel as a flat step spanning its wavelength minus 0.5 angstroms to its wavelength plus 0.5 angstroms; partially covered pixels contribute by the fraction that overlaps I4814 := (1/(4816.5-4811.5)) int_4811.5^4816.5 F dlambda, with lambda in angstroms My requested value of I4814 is 26.4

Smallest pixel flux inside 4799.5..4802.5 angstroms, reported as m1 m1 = 25.27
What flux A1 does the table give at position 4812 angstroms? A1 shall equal 28.75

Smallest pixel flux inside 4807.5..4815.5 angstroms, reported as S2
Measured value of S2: 24.9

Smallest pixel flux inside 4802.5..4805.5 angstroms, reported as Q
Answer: 29.95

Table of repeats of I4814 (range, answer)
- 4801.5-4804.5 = 30.6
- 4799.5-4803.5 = 27.8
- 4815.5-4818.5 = 29.5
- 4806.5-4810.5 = 33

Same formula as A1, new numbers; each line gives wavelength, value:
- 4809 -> 34.18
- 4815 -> 24.9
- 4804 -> 32.76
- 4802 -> 27.61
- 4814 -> 25.19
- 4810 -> 33.52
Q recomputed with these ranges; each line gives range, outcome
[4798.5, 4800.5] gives 27.07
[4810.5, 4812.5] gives 28.75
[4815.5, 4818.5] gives 26.1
